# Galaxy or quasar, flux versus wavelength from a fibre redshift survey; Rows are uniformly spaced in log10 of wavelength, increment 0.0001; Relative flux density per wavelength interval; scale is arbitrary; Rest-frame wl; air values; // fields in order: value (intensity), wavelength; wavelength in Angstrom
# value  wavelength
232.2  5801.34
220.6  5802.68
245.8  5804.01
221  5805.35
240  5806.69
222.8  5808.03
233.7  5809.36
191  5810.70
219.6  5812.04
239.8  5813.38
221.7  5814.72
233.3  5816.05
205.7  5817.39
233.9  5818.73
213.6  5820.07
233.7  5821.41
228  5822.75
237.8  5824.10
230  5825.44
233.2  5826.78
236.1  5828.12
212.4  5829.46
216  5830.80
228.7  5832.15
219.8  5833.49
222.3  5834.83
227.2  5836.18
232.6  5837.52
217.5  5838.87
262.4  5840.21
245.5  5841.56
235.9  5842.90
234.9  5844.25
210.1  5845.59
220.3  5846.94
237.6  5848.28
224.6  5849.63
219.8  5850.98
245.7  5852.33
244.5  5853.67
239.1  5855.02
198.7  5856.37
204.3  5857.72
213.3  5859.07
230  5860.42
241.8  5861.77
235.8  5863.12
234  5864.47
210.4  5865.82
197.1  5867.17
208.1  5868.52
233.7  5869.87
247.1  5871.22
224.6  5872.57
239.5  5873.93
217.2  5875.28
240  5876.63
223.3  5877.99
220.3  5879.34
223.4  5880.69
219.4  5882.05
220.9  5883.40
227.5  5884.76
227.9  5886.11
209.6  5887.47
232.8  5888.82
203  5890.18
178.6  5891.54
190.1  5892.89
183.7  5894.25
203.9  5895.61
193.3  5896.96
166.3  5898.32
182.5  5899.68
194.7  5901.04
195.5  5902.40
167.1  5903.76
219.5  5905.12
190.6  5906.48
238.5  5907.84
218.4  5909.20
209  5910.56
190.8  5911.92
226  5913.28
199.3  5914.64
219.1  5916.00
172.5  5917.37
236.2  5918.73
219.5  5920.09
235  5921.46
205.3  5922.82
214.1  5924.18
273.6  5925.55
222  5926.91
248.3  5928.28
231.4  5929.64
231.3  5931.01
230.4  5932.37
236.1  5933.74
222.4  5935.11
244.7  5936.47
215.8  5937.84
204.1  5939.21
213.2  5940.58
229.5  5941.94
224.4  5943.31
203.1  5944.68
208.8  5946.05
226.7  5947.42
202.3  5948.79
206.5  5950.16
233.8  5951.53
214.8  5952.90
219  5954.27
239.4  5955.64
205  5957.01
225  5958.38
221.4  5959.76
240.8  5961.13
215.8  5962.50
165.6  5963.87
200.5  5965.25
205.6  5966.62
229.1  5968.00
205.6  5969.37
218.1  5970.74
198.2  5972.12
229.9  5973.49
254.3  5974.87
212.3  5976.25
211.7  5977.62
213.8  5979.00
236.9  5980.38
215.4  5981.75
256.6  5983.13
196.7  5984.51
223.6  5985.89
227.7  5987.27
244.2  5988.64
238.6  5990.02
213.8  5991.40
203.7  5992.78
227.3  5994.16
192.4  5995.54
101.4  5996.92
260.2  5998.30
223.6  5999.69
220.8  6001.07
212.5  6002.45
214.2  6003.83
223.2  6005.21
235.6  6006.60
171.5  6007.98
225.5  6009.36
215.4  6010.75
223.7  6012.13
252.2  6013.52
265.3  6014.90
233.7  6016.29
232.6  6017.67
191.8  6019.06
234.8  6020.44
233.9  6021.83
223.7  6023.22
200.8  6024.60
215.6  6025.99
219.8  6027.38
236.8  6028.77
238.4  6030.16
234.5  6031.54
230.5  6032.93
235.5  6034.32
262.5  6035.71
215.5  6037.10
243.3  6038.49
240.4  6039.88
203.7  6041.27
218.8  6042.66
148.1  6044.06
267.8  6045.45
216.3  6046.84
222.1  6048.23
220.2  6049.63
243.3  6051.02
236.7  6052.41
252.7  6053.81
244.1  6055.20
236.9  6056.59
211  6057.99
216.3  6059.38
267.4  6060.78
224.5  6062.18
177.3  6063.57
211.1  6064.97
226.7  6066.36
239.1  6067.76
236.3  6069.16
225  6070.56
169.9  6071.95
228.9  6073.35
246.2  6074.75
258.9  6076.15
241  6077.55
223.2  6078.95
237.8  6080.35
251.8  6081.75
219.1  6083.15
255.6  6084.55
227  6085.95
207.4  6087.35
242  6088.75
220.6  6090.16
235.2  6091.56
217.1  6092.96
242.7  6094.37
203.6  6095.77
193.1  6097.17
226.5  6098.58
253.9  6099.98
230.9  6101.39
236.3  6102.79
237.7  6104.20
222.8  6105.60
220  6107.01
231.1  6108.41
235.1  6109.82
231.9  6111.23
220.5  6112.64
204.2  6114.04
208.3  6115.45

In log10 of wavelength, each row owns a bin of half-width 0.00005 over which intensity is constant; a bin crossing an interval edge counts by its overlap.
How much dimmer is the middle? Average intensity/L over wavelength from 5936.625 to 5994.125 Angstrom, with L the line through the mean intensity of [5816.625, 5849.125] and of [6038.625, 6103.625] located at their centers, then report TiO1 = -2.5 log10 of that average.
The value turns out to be 0.044 mag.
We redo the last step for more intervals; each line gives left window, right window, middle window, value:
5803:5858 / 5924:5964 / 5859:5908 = 0.06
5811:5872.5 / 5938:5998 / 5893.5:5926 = 0.08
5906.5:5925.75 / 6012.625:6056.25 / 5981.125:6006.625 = 0.04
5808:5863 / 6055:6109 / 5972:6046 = 0.03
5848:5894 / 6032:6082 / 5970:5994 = 0.01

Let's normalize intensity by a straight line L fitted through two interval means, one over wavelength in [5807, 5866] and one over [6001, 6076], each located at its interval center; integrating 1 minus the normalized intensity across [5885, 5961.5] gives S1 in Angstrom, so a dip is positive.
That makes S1 4.1 Angstrom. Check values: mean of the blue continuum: 227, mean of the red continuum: 226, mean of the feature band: 214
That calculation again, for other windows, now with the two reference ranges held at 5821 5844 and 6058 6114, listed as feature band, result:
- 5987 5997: 0.75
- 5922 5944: 0.13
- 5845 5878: 0.64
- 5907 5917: 0.73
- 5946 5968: 1.34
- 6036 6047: 0.34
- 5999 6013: 0.70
